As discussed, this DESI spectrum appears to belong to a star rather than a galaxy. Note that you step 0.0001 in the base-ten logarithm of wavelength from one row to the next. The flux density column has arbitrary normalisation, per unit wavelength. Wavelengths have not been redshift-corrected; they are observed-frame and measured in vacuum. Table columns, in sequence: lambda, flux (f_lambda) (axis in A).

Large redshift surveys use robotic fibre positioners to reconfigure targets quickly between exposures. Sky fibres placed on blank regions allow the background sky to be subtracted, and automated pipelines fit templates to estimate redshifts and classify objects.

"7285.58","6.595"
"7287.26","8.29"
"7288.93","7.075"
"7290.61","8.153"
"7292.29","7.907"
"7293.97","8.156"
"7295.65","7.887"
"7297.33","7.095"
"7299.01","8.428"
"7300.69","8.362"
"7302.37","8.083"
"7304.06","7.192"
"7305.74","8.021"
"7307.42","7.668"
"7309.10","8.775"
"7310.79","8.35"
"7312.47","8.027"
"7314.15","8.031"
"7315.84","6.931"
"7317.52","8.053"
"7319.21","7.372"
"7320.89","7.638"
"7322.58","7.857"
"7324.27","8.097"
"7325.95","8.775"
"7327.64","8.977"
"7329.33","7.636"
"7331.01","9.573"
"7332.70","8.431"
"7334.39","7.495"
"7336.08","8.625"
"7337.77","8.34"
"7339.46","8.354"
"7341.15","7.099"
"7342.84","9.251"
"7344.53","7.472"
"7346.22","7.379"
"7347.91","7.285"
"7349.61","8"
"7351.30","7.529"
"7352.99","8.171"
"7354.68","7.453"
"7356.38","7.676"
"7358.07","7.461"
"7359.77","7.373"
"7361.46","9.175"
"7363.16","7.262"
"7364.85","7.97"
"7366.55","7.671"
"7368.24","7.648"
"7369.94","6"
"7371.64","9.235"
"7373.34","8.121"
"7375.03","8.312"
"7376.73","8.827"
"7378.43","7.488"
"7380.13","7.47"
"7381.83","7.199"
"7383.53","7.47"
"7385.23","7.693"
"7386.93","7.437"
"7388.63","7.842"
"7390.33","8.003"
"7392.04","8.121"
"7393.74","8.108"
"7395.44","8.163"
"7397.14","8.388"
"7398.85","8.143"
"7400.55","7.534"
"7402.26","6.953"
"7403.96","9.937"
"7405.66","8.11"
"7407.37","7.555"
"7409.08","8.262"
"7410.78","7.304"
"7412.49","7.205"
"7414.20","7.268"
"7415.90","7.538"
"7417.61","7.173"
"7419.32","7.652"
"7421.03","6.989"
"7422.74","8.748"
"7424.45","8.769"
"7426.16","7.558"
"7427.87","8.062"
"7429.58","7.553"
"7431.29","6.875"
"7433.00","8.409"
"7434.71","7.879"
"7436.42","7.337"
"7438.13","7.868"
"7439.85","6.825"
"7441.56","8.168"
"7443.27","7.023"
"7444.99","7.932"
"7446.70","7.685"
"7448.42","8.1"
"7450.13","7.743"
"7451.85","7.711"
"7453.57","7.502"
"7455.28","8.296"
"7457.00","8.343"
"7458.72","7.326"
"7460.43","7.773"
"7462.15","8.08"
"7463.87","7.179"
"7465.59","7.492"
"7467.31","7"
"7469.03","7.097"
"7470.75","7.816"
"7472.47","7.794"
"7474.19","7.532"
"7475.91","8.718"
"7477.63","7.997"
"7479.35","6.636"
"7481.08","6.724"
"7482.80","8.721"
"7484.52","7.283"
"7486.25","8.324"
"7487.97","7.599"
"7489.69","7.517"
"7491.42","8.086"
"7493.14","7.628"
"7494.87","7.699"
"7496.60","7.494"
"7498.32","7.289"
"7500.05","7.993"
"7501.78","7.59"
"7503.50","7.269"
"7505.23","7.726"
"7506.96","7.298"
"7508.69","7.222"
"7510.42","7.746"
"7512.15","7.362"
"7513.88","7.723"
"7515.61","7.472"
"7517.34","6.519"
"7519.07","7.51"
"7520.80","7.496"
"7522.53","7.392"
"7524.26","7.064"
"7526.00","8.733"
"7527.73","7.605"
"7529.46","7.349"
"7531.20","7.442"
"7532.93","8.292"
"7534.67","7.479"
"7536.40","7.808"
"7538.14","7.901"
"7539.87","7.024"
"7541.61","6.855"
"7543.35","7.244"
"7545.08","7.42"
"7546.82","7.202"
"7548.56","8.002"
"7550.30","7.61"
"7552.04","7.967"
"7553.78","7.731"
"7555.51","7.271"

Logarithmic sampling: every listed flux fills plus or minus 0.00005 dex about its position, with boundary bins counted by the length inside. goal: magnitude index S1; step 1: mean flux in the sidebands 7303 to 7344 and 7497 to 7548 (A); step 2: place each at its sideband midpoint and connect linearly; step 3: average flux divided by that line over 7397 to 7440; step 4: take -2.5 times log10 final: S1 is 0.01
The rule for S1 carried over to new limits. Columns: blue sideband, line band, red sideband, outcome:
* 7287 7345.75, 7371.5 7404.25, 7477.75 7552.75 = -0.01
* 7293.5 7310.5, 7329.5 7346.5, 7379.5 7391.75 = -0.05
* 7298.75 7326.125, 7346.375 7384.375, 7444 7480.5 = 0.01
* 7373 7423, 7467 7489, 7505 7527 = -0.01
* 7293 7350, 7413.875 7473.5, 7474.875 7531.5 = 0.01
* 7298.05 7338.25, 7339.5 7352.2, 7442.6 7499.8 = 0.04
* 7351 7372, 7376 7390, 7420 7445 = 0.00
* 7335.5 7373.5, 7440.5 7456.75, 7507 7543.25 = -0.02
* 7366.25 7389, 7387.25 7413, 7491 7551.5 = -0.04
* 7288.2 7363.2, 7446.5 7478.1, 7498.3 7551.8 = -0.01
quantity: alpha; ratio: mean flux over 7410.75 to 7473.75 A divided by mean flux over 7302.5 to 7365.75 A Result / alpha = 0.96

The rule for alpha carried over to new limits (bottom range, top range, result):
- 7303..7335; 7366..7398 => 0.98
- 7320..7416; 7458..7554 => 0.96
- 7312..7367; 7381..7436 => 0.98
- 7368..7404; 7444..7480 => 0.98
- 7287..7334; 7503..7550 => 0.93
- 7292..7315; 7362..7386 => 0.97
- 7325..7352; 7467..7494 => 0.94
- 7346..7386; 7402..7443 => 1.00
